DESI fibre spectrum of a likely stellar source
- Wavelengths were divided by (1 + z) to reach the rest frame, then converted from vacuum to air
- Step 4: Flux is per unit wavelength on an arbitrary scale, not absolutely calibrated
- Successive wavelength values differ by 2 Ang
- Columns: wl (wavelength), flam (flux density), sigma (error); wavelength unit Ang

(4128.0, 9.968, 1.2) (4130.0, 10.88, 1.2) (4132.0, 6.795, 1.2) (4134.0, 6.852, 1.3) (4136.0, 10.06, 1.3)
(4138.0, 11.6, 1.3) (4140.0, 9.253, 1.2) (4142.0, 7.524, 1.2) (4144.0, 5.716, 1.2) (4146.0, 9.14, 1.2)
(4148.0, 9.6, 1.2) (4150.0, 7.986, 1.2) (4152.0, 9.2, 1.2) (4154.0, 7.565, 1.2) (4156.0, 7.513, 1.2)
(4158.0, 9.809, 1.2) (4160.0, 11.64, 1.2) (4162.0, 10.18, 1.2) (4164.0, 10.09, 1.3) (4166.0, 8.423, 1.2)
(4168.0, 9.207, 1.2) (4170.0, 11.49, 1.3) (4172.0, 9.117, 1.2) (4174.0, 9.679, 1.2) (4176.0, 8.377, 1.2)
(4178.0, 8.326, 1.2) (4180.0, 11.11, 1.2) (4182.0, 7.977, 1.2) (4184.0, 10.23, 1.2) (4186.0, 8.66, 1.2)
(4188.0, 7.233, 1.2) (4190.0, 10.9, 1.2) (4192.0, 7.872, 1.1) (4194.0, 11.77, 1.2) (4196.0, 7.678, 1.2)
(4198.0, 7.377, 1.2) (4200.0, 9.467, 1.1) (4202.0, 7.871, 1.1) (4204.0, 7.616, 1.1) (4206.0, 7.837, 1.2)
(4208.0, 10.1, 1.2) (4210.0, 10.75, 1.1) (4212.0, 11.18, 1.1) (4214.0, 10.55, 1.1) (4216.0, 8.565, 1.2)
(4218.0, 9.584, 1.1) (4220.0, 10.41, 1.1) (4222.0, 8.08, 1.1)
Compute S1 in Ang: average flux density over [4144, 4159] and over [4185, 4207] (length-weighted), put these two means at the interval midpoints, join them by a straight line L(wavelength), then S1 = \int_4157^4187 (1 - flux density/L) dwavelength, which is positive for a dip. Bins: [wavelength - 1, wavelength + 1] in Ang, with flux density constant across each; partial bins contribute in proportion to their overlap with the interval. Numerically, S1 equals -3.85 Ang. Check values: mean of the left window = 8.49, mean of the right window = 8.57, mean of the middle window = 9.62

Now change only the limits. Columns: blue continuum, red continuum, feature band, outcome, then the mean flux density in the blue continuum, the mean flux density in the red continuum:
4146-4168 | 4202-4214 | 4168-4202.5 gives 0.70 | 9.2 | 9.45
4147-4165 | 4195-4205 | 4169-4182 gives -1.24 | 9.29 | 8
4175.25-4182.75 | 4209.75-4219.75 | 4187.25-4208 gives 1.98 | 9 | 10.1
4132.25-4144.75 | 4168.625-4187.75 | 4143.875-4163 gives -0.39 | 8.45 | 9.35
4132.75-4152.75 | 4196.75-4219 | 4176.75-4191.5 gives -0.28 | 8.66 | 9.16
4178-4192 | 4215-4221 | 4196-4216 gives 0.67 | 9.17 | 9.52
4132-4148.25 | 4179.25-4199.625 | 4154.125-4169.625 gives -1.29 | 8.56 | 9.07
